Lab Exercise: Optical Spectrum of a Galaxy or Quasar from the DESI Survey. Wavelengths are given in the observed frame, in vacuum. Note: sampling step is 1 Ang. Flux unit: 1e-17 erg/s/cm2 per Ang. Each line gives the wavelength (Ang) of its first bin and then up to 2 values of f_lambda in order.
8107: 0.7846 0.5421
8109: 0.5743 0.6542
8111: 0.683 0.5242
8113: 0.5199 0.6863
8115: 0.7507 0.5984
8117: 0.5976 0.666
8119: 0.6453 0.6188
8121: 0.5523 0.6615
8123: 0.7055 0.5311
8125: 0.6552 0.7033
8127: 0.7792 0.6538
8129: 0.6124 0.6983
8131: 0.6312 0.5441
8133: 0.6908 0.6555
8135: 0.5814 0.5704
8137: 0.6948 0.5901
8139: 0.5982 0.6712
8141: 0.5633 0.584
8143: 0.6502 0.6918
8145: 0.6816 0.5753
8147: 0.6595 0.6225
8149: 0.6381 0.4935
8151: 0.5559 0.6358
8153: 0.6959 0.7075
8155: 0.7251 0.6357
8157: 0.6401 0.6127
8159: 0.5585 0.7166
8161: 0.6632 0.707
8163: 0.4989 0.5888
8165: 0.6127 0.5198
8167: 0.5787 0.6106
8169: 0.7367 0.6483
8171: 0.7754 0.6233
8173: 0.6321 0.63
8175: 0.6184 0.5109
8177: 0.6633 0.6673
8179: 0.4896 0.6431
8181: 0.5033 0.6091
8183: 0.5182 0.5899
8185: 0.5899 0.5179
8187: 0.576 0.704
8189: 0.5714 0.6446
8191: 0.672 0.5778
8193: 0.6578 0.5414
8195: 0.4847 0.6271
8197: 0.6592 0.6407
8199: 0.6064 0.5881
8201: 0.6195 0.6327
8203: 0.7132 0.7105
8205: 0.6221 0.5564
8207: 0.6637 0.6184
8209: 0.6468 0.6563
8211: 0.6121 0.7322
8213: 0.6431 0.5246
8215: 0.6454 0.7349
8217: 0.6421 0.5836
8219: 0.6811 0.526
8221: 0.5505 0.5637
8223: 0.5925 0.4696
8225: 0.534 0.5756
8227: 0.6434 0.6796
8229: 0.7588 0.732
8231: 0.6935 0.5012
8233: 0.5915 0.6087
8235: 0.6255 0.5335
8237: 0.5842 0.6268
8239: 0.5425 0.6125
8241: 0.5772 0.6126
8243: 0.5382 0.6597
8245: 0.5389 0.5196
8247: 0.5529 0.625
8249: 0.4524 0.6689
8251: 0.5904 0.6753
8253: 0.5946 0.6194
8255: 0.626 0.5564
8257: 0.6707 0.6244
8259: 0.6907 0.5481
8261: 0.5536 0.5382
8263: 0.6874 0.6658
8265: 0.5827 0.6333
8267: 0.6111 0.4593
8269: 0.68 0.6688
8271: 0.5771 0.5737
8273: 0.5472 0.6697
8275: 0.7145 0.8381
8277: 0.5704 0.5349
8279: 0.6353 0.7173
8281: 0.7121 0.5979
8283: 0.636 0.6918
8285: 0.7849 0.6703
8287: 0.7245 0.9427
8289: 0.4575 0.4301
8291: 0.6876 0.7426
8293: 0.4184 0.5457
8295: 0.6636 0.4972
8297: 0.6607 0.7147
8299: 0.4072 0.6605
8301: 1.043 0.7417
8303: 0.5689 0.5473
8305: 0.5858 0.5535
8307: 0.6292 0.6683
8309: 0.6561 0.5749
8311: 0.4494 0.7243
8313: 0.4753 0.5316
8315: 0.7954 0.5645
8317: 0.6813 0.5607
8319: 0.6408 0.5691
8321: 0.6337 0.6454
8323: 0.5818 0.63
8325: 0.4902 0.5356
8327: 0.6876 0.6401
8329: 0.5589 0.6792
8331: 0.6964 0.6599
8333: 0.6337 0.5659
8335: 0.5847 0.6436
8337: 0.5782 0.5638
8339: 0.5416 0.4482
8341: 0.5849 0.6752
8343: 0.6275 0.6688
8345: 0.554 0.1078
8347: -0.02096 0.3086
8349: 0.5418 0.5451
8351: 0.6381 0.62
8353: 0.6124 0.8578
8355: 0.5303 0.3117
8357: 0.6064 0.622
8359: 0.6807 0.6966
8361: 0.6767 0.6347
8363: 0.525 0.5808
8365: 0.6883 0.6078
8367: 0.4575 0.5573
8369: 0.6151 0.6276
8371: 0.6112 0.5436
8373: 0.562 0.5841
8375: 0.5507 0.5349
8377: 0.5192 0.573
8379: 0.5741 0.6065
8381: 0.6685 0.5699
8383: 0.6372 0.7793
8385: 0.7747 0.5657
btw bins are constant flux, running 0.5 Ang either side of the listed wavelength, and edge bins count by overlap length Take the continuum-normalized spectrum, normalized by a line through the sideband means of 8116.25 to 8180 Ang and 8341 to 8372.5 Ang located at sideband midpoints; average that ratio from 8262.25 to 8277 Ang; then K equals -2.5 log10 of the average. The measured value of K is -0.08 mag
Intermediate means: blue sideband 0.631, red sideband 0.559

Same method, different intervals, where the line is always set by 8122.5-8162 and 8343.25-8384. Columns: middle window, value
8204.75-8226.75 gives 0.01 mag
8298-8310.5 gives -0.10 mag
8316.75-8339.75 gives -0.06 mag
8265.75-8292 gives -0.10 mag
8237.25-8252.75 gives 0.03 mag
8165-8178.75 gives 0.00 mag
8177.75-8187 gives 0.10 mag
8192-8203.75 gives 0.01 mag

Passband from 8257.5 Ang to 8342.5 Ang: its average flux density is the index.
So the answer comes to 0.621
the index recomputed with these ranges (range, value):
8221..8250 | 0.592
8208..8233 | 0.621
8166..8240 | 0.614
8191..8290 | 0.62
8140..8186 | 0.619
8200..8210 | 0.641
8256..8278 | 0.62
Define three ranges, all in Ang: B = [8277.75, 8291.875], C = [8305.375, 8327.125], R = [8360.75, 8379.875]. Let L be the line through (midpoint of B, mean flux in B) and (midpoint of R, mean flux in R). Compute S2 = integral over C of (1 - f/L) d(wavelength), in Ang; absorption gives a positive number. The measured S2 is 1.0 Ang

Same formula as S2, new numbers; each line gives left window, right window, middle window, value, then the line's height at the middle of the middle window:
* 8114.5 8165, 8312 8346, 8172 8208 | 1.0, 0.625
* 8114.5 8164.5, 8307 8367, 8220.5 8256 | 0.7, 0.609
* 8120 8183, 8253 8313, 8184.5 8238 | 1.0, 0.628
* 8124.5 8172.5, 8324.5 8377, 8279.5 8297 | -1.6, 0.59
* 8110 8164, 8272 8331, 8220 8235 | 0.6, 0.631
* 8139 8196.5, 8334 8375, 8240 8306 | -4.4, 0.584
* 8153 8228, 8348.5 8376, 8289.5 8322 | -0.6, 0.602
